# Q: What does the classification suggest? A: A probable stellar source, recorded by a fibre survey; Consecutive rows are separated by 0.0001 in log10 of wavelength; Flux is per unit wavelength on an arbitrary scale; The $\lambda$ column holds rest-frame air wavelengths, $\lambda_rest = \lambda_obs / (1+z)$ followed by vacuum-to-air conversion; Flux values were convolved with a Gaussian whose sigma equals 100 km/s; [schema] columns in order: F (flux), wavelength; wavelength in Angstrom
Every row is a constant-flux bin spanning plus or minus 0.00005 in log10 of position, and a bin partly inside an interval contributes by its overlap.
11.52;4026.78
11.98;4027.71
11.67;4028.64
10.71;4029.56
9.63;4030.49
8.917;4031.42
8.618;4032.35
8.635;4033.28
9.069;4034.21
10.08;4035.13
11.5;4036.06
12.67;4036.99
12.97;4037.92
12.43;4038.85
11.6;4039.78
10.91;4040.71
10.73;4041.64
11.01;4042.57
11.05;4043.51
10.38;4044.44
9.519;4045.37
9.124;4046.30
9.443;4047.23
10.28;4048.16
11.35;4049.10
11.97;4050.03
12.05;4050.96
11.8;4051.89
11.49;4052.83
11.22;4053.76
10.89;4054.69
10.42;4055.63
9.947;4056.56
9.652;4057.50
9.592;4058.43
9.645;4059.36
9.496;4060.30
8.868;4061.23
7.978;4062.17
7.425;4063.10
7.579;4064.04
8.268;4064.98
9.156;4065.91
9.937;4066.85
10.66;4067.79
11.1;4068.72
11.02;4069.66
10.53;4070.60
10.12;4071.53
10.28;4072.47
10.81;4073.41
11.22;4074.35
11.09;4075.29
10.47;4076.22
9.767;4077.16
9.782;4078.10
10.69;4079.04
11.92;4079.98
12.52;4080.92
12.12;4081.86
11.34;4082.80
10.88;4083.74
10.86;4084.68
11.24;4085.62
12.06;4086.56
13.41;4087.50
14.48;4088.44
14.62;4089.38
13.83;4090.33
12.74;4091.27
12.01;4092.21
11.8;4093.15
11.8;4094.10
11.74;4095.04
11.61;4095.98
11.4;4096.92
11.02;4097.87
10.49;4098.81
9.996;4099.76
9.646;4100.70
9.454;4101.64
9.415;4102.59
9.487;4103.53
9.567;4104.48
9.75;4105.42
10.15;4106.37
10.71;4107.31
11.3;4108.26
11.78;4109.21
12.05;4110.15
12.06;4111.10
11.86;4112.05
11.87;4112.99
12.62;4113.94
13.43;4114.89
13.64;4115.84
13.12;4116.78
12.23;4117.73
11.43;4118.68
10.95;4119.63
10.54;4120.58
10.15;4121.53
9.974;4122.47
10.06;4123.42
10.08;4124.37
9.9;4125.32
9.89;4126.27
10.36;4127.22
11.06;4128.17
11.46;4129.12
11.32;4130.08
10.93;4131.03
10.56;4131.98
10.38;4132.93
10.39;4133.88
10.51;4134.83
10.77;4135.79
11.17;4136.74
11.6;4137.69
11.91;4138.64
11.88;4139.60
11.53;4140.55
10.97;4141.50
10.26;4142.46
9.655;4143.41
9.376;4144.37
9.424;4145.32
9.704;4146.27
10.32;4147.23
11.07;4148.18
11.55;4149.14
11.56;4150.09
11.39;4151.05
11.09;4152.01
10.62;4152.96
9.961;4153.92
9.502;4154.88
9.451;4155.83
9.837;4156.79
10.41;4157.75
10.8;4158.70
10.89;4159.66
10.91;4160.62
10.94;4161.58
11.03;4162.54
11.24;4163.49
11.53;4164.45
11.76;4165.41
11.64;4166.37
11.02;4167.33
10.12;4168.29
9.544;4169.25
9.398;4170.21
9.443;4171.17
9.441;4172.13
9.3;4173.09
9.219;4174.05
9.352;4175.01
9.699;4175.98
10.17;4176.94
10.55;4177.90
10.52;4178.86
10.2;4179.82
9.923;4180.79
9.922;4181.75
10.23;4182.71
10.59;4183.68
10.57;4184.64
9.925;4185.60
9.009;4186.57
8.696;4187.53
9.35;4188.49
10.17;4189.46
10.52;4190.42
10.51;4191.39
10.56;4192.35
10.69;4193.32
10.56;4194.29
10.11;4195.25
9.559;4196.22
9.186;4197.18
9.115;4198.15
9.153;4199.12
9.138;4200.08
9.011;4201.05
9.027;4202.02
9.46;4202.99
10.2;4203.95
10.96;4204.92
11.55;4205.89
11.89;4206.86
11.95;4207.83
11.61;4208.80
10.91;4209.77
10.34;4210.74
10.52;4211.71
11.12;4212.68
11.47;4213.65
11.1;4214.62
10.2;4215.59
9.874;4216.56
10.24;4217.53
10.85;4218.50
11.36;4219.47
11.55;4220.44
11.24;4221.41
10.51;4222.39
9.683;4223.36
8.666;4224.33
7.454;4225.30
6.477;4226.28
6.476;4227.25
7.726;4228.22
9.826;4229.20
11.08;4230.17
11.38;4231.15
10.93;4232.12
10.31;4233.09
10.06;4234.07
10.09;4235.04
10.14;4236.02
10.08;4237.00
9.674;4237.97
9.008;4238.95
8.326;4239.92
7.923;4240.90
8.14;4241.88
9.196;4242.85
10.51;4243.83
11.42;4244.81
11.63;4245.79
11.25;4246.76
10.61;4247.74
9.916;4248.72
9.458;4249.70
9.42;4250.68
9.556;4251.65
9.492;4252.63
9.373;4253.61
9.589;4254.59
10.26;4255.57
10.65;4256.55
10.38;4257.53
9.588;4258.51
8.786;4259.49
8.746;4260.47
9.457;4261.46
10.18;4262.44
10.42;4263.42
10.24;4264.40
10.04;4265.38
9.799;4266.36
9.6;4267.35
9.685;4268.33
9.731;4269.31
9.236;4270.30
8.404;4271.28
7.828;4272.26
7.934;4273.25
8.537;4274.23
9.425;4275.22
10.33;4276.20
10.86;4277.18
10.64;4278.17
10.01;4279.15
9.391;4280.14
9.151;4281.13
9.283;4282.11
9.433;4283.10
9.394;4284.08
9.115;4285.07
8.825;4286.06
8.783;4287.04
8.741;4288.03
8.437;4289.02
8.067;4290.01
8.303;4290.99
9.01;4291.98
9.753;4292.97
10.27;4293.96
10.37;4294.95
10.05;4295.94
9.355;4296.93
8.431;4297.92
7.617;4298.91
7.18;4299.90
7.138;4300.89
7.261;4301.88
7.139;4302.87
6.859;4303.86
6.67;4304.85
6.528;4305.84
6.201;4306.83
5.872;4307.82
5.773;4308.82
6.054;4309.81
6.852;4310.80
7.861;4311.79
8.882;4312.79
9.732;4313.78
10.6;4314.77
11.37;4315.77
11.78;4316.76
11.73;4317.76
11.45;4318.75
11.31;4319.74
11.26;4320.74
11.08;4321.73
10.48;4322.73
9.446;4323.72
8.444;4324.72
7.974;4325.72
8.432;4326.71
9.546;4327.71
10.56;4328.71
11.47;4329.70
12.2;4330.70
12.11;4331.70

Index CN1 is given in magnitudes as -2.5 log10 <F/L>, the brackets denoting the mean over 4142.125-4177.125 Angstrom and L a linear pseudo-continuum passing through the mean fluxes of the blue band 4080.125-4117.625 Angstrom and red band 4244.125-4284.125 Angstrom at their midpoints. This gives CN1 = 0.06 mag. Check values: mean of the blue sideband 11.6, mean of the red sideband 9.74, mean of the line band 10.3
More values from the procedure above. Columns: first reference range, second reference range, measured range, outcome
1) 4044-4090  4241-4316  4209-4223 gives -0.138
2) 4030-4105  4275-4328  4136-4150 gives -0.066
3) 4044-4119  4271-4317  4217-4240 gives -0.047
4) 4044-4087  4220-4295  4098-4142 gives -0.084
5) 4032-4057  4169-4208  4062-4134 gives -0.053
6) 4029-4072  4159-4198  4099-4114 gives -0.047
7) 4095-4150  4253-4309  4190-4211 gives -0.037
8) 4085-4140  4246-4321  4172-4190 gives 0.064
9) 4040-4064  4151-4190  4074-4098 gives -0.157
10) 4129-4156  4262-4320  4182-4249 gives -0.022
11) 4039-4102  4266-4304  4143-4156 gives -0.024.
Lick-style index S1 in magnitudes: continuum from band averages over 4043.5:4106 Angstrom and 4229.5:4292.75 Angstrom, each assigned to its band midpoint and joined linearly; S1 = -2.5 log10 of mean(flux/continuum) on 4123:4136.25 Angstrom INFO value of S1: -0.02 mag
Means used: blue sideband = 10.7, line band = 10.5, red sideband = 9.61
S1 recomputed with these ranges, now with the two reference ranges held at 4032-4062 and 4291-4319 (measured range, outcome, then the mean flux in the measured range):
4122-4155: -0.09 mag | 10.6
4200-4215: -0.16 mag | 10.7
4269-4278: -0.06 mag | 9.18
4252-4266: -0.11 mag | 9.8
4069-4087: -0.07 mag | 11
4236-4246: -0.07 mag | 9.56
